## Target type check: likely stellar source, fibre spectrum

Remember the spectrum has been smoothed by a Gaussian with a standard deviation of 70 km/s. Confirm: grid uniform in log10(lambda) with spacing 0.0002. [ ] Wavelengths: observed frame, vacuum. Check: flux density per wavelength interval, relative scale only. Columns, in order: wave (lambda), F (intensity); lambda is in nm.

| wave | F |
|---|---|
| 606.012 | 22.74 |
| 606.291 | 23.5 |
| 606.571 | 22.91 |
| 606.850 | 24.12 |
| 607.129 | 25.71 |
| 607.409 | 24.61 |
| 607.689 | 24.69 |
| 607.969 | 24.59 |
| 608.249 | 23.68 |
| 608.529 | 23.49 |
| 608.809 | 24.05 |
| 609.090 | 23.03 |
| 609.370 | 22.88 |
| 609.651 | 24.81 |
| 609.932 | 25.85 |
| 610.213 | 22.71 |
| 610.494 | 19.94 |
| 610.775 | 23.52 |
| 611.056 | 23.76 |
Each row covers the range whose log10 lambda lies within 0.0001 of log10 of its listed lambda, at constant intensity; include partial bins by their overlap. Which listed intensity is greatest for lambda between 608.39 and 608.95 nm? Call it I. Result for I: 24.05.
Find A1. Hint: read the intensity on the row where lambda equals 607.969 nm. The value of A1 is 24.59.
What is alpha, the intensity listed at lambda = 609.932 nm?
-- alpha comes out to 25.85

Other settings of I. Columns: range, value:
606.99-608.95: 25.71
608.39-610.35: 25.85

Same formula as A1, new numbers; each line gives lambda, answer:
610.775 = 23.52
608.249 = 23.68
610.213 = 22.71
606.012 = 22.74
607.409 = 24.61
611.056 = 23.76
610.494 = 19.94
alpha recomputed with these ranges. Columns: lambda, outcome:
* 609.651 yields 24.81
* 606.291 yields 23.5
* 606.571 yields 22.91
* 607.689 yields 24.69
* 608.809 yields 24.05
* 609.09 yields 23.03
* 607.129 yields 25.71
